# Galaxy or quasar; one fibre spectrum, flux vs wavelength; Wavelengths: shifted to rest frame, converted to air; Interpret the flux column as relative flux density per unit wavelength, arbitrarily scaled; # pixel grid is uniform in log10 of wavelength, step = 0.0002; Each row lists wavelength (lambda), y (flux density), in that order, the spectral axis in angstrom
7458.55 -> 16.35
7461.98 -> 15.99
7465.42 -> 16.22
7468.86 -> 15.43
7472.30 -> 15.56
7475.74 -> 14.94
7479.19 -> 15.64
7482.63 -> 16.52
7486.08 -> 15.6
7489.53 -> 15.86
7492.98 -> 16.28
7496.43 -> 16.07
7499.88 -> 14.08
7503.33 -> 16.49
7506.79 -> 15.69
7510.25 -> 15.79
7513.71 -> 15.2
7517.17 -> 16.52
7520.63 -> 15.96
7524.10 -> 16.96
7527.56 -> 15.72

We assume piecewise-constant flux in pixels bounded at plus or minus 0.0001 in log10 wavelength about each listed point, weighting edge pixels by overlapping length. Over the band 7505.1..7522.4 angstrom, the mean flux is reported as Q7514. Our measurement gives 15.8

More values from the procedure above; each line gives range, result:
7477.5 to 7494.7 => 16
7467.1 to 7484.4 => 15.6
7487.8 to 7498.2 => 16.1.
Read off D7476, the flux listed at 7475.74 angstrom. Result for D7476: 14.94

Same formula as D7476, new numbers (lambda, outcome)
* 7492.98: 16.28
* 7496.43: 16.07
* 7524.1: 16.96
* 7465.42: 16.22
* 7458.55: 16.35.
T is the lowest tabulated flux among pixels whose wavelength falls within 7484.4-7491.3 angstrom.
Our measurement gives 15.6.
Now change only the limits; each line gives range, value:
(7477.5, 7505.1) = 14.08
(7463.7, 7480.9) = 14.94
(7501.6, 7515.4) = 15.2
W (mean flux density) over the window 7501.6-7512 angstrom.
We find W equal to 16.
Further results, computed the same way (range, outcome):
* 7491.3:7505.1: 15.7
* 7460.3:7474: 15.8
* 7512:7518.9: 15.9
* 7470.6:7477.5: 15.2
